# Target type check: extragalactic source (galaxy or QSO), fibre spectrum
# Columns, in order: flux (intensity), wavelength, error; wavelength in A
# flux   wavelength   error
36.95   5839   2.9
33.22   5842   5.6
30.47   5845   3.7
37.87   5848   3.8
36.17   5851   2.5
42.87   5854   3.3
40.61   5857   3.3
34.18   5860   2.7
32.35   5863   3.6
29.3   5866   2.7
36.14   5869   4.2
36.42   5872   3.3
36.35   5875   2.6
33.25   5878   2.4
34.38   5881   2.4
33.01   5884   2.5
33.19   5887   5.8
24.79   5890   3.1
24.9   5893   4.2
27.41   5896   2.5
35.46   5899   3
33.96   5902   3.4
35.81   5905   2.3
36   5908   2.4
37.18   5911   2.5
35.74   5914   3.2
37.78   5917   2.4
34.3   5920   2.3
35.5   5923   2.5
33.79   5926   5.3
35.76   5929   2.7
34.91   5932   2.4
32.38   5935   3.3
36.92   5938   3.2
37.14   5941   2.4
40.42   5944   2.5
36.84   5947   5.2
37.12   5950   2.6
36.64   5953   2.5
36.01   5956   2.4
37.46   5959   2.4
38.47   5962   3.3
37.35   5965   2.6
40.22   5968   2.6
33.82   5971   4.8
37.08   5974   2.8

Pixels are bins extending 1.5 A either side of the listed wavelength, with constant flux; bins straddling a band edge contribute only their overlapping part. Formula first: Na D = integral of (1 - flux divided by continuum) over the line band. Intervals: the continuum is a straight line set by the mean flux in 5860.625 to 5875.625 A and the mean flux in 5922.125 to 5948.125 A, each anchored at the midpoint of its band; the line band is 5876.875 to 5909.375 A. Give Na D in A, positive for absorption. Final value 2.6 A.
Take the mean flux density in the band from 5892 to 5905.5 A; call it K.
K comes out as 31.4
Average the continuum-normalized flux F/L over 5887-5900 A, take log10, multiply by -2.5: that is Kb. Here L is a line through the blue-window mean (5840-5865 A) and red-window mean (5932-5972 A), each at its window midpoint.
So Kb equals 0.27 mag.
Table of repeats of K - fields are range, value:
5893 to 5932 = 34.5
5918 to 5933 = 34.9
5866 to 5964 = 34.8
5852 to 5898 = 33.3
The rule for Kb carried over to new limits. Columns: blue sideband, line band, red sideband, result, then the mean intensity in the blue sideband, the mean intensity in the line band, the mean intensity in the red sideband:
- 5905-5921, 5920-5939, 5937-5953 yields 0.07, 36.2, 34.8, 37.6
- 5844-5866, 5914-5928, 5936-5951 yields 0.05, 36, 35.4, 37.5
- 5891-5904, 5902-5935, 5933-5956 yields -0.07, 30.4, 35.4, 36.7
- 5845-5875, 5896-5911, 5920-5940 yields 0.02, 35.9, 34.7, 34.9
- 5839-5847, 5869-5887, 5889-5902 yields -0.14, 33.2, 34.7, 28.9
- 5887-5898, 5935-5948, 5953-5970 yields -0.08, 27.2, 37.2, 37.7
